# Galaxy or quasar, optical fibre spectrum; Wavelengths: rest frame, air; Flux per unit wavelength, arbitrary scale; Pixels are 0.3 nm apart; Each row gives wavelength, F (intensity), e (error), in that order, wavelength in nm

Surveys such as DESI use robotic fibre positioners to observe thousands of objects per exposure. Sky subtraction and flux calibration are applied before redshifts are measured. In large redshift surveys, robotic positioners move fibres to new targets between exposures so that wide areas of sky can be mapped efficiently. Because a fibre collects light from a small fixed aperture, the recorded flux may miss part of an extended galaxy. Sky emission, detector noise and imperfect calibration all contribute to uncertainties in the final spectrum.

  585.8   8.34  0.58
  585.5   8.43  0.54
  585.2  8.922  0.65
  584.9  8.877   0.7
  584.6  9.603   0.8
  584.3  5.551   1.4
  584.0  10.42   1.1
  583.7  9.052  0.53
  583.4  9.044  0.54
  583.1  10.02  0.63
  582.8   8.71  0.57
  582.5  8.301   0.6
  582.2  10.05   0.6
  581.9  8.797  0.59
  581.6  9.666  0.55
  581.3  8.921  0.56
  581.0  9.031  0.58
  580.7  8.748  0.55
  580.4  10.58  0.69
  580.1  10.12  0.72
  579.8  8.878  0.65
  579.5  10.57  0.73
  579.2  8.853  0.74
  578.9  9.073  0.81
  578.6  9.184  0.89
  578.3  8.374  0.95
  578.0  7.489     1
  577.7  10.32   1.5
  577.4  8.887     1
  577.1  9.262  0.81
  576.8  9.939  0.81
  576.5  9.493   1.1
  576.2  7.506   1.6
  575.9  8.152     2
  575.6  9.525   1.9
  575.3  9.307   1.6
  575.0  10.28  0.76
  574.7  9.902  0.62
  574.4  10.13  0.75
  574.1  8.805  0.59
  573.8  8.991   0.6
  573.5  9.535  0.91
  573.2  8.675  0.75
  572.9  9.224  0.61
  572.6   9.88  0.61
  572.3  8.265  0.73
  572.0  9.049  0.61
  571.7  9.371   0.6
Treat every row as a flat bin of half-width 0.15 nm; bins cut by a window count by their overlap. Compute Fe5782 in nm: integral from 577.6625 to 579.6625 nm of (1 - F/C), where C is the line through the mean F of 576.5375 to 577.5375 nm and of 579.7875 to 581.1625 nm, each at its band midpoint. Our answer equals 0.08 nm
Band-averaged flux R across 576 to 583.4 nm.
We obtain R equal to 9.19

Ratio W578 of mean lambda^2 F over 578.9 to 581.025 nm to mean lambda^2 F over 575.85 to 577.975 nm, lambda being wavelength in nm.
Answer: 1.07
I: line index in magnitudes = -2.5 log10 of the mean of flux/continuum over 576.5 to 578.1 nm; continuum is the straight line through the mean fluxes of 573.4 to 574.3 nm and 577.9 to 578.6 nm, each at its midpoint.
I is -0.10 mag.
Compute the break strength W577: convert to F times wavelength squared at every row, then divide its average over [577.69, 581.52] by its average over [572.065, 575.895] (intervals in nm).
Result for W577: 1.0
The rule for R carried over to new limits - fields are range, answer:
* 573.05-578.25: 9.17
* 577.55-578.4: 8.75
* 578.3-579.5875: 9.24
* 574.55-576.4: 9.12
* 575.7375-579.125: 8.88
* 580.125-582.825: 9.27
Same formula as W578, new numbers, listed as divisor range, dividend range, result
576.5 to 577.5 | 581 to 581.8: 0.99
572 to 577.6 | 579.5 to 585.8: 1.01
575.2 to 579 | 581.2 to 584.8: 1.03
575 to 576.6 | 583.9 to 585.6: 0.99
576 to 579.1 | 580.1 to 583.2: 1.06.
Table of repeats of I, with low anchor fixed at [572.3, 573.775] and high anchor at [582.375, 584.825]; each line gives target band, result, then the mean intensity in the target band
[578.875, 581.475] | -0.06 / 9.44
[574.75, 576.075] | -0.02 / 9.33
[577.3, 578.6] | 0.03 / 8.81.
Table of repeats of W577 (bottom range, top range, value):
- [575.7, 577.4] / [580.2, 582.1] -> 1.07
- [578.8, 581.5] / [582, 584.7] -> 0.96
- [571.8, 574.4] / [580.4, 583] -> 1.03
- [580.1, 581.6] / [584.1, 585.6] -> 0.90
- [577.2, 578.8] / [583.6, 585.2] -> 1.00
